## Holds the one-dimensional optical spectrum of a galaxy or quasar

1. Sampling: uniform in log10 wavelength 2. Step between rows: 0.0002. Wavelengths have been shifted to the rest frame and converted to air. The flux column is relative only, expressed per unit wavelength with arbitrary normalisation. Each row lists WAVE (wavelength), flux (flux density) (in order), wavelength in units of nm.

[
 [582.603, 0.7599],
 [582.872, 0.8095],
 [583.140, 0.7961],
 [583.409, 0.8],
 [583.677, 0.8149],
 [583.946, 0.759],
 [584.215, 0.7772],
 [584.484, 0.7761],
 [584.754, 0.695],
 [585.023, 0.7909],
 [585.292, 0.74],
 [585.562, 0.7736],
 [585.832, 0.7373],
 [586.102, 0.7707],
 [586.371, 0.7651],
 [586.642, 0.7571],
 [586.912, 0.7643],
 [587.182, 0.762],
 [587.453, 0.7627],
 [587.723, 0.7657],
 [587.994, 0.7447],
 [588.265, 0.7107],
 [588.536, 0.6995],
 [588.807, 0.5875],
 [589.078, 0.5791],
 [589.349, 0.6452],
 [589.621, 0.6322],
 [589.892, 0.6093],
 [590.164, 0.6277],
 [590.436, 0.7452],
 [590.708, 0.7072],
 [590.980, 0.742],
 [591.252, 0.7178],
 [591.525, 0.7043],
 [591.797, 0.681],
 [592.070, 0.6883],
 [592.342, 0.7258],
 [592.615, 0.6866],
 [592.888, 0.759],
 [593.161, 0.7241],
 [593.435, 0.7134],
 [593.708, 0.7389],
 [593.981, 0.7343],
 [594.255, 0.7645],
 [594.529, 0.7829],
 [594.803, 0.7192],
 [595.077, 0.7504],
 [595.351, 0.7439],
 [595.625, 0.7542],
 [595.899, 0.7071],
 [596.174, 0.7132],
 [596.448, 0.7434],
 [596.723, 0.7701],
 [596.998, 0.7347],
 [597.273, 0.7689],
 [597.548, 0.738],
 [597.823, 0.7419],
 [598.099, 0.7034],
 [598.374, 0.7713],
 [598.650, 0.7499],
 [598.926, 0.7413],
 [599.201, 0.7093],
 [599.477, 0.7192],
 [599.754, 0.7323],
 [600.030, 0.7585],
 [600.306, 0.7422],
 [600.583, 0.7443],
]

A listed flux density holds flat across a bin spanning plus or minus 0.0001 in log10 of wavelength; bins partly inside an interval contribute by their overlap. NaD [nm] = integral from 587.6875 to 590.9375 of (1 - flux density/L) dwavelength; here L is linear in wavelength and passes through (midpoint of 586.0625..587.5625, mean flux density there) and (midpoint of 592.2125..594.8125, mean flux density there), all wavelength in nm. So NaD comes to 0.36 nm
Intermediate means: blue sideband 0.763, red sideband 0.735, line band 0.67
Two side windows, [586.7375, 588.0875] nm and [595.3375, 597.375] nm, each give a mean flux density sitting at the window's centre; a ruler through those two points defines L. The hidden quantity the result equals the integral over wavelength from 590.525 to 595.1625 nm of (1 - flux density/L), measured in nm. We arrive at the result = 0.14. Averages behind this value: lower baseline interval 0.76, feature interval 0.726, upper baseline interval 0.741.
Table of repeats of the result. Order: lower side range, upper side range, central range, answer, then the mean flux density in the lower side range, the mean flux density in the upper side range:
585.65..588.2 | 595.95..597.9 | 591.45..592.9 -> 0.09 nm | 0.758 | 0.743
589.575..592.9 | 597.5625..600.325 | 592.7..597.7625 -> -0.18 nm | 0.694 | 0.737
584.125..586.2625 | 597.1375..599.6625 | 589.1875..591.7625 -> 0.24 nm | 0.757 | 0.738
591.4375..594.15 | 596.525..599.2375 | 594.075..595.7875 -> -0.05 nm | 0.716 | 0.744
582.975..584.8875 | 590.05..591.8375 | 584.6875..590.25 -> 0.22 nm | 0.775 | 0.706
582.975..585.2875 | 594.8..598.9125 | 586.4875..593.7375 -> 0.54 nm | 0.775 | 0.741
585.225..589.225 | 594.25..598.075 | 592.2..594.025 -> 0.03 nm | 0.727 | 0.743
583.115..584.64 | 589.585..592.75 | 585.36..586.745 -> -0.01 nm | 0.785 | 0.691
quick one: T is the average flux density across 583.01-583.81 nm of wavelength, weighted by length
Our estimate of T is 0.804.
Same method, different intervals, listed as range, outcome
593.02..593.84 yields 0.725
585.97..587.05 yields 0.765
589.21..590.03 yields 0.629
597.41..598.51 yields 0.739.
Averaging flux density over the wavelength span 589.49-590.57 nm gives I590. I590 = 0.654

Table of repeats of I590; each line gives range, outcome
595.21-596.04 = 0.735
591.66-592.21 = 0.686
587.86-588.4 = 0.727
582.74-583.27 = 0.804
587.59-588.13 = 0.755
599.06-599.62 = 0.715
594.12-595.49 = 0.752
